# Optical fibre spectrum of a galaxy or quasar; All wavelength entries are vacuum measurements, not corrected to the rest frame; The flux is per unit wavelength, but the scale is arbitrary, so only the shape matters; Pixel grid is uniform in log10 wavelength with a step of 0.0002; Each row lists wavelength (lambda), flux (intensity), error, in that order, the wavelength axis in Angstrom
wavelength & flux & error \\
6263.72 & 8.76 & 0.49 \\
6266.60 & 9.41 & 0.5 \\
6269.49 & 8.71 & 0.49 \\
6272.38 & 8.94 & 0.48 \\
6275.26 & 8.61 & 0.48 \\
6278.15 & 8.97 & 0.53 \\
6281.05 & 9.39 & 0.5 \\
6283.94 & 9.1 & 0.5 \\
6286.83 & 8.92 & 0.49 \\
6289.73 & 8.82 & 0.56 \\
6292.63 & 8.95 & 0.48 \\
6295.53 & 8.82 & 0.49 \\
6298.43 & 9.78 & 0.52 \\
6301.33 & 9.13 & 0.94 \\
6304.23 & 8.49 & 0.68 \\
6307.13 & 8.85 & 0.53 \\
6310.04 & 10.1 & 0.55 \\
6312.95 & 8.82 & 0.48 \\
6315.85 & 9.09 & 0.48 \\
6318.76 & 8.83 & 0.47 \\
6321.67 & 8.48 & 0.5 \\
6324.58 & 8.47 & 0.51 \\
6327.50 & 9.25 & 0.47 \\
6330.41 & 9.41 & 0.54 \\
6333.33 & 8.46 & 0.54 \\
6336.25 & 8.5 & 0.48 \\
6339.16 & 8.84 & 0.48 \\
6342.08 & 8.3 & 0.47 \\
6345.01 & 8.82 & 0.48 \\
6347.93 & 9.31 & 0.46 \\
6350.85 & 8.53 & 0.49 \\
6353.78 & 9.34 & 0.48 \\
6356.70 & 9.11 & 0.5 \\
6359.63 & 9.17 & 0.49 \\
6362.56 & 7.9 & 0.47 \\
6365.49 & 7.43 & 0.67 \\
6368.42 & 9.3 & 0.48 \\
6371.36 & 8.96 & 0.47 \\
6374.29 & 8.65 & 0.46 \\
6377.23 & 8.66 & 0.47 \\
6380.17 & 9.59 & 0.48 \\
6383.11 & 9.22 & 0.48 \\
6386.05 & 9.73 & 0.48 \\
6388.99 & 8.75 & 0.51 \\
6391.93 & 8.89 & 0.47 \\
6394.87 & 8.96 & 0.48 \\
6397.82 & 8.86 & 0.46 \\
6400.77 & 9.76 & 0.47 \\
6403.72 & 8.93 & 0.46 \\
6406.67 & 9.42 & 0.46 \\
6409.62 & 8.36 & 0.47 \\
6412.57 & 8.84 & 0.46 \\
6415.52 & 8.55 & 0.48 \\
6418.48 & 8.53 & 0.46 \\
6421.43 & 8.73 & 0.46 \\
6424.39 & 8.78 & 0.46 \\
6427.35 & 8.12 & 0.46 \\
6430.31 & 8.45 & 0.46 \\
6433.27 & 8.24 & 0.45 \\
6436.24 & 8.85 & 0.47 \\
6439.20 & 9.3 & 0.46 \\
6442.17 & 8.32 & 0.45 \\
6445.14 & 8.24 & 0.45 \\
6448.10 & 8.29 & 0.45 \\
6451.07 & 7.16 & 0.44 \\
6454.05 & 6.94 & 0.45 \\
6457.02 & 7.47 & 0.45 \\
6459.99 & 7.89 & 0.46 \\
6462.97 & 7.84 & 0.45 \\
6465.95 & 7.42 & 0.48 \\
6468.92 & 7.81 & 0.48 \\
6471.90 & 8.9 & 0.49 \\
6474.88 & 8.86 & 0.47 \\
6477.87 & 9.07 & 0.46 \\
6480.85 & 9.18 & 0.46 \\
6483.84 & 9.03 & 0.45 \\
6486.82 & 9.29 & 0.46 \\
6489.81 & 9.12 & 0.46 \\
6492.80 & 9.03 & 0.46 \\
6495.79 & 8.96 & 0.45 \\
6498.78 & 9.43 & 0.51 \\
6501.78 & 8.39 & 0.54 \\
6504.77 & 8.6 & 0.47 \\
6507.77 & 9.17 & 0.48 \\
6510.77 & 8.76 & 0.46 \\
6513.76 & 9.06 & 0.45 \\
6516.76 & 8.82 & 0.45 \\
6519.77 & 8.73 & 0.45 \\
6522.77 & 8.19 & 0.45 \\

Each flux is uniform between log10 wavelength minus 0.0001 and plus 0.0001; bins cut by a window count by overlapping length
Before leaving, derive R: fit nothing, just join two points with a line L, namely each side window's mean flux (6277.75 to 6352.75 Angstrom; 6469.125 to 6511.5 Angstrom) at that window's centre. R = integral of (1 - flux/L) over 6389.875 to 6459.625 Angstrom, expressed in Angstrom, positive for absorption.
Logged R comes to 3.4 Angstrom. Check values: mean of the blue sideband 8.94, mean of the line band 8.51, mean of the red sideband 8.95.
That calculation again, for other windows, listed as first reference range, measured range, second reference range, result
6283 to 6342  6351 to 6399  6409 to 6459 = -1.61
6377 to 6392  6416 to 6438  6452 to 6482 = 0.25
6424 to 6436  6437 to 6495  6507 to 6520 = 1.59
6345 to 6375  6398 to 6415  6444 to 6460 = -1.69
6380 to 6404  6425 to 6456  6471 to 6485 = 3.03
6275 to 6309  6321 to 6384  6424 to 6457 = -0.94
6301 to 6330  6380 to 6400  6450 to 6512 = -0.87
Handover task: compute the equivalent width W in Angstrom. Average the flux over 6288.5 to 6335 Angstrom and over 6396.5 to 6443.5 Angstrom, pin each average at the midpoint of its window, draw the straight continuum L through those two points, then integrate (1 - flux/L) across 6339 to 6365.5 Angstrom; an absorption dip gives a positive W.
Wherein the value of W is 0.5 Angstrom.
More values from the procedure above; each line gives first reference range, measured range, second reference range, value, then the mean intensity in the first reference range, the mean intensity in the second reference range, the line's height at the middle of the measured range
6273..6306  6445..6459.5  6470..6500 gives 2.36 Angstrom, 9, 9.07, 9.05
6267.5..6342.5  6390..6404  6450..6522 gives -0.55 Angstrom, 8.94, 8.54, 8.74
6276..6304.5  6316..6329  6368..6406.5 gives 0.39 Angstrom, 9.05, 9.1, 9.07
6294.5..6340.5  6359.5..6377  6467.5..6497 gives 0.82 Angstrom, 8.96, 8.93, 8.95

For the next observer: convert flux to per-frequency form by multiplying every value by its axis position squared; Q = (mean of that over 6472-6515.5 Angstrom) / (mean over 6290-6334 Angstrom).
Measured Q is 1.06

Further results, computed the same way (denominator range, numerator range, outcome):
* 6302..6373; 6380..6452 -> 1.02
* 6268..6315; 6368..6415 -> 1.03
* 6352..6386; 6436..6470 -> 0.92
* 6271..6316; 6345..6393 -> 1.01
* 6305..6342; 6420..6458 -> 0.96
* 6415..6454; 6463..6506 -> 1.06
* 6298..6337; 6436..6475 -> 0.94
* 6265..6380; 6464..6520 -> 1.05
